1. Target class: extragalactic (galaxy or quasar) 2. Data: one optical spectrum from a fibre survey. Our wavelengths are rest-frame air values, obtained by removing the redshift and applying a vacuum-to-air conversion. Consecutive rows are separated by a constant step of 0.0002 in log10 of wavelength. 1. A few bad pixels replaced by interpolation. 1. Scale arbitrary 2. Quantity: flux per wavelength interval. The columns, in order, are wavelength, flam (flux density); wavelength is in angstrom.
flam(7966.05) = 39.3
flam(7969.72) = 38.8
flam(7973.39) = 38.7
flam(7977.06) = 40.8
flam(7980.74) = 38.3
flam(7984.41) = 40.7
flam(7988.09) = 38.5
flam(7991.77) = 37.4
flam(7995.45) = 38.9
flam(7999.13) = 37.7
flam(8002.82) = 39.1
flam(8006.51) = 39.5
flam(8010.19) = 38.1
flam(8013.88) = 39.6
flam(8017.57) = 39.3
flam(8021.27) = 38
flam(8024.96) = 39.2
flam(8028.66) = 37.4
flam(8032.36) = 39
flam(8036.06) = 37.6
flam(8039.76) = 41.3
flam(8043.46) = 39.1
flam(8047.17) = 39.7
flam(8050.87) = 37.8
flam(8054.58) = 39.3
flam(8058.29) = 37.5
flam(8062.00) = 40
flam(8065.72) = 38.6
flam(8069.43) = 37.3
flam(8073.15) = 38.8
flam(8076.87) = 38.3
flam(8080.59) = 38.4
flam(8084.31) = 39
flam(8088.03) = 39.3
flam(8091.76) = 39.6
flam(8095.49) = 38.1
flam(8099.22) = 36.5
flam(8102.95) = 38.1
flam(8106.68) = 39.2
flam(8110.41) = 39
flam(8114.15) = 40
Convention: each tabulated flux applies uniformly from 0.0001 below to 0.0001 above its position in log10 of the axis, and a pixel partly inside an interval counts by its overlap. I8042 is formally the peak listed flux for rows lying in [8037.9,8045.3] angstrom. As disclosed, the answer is 41.3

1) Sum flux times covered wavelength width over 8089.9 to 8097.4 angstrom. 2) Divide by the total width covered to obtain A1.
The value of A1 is 38.8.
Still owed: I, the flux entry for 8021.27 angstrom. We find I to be 38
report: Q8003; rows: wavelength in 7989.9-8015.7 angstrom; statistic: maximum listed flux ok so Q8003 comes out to 39.6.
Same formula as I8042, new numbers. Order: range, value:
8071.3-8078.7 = 38.8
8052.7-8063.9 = 40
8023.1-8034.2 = 39.2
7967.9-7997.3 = 40.8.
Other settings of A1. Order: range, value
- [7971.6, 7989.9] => 39.4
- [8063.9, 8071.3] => 38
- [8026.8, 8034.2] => 38.2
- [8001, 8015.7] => 39.1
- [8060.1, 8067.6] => 39.3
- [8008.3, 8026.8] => 38.9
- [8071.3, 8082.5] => 38.5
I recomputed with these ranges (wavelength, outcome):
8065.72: 38.6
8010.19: 38.1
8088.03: 39.3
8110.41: 39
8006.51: 39.5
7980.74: 38.3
